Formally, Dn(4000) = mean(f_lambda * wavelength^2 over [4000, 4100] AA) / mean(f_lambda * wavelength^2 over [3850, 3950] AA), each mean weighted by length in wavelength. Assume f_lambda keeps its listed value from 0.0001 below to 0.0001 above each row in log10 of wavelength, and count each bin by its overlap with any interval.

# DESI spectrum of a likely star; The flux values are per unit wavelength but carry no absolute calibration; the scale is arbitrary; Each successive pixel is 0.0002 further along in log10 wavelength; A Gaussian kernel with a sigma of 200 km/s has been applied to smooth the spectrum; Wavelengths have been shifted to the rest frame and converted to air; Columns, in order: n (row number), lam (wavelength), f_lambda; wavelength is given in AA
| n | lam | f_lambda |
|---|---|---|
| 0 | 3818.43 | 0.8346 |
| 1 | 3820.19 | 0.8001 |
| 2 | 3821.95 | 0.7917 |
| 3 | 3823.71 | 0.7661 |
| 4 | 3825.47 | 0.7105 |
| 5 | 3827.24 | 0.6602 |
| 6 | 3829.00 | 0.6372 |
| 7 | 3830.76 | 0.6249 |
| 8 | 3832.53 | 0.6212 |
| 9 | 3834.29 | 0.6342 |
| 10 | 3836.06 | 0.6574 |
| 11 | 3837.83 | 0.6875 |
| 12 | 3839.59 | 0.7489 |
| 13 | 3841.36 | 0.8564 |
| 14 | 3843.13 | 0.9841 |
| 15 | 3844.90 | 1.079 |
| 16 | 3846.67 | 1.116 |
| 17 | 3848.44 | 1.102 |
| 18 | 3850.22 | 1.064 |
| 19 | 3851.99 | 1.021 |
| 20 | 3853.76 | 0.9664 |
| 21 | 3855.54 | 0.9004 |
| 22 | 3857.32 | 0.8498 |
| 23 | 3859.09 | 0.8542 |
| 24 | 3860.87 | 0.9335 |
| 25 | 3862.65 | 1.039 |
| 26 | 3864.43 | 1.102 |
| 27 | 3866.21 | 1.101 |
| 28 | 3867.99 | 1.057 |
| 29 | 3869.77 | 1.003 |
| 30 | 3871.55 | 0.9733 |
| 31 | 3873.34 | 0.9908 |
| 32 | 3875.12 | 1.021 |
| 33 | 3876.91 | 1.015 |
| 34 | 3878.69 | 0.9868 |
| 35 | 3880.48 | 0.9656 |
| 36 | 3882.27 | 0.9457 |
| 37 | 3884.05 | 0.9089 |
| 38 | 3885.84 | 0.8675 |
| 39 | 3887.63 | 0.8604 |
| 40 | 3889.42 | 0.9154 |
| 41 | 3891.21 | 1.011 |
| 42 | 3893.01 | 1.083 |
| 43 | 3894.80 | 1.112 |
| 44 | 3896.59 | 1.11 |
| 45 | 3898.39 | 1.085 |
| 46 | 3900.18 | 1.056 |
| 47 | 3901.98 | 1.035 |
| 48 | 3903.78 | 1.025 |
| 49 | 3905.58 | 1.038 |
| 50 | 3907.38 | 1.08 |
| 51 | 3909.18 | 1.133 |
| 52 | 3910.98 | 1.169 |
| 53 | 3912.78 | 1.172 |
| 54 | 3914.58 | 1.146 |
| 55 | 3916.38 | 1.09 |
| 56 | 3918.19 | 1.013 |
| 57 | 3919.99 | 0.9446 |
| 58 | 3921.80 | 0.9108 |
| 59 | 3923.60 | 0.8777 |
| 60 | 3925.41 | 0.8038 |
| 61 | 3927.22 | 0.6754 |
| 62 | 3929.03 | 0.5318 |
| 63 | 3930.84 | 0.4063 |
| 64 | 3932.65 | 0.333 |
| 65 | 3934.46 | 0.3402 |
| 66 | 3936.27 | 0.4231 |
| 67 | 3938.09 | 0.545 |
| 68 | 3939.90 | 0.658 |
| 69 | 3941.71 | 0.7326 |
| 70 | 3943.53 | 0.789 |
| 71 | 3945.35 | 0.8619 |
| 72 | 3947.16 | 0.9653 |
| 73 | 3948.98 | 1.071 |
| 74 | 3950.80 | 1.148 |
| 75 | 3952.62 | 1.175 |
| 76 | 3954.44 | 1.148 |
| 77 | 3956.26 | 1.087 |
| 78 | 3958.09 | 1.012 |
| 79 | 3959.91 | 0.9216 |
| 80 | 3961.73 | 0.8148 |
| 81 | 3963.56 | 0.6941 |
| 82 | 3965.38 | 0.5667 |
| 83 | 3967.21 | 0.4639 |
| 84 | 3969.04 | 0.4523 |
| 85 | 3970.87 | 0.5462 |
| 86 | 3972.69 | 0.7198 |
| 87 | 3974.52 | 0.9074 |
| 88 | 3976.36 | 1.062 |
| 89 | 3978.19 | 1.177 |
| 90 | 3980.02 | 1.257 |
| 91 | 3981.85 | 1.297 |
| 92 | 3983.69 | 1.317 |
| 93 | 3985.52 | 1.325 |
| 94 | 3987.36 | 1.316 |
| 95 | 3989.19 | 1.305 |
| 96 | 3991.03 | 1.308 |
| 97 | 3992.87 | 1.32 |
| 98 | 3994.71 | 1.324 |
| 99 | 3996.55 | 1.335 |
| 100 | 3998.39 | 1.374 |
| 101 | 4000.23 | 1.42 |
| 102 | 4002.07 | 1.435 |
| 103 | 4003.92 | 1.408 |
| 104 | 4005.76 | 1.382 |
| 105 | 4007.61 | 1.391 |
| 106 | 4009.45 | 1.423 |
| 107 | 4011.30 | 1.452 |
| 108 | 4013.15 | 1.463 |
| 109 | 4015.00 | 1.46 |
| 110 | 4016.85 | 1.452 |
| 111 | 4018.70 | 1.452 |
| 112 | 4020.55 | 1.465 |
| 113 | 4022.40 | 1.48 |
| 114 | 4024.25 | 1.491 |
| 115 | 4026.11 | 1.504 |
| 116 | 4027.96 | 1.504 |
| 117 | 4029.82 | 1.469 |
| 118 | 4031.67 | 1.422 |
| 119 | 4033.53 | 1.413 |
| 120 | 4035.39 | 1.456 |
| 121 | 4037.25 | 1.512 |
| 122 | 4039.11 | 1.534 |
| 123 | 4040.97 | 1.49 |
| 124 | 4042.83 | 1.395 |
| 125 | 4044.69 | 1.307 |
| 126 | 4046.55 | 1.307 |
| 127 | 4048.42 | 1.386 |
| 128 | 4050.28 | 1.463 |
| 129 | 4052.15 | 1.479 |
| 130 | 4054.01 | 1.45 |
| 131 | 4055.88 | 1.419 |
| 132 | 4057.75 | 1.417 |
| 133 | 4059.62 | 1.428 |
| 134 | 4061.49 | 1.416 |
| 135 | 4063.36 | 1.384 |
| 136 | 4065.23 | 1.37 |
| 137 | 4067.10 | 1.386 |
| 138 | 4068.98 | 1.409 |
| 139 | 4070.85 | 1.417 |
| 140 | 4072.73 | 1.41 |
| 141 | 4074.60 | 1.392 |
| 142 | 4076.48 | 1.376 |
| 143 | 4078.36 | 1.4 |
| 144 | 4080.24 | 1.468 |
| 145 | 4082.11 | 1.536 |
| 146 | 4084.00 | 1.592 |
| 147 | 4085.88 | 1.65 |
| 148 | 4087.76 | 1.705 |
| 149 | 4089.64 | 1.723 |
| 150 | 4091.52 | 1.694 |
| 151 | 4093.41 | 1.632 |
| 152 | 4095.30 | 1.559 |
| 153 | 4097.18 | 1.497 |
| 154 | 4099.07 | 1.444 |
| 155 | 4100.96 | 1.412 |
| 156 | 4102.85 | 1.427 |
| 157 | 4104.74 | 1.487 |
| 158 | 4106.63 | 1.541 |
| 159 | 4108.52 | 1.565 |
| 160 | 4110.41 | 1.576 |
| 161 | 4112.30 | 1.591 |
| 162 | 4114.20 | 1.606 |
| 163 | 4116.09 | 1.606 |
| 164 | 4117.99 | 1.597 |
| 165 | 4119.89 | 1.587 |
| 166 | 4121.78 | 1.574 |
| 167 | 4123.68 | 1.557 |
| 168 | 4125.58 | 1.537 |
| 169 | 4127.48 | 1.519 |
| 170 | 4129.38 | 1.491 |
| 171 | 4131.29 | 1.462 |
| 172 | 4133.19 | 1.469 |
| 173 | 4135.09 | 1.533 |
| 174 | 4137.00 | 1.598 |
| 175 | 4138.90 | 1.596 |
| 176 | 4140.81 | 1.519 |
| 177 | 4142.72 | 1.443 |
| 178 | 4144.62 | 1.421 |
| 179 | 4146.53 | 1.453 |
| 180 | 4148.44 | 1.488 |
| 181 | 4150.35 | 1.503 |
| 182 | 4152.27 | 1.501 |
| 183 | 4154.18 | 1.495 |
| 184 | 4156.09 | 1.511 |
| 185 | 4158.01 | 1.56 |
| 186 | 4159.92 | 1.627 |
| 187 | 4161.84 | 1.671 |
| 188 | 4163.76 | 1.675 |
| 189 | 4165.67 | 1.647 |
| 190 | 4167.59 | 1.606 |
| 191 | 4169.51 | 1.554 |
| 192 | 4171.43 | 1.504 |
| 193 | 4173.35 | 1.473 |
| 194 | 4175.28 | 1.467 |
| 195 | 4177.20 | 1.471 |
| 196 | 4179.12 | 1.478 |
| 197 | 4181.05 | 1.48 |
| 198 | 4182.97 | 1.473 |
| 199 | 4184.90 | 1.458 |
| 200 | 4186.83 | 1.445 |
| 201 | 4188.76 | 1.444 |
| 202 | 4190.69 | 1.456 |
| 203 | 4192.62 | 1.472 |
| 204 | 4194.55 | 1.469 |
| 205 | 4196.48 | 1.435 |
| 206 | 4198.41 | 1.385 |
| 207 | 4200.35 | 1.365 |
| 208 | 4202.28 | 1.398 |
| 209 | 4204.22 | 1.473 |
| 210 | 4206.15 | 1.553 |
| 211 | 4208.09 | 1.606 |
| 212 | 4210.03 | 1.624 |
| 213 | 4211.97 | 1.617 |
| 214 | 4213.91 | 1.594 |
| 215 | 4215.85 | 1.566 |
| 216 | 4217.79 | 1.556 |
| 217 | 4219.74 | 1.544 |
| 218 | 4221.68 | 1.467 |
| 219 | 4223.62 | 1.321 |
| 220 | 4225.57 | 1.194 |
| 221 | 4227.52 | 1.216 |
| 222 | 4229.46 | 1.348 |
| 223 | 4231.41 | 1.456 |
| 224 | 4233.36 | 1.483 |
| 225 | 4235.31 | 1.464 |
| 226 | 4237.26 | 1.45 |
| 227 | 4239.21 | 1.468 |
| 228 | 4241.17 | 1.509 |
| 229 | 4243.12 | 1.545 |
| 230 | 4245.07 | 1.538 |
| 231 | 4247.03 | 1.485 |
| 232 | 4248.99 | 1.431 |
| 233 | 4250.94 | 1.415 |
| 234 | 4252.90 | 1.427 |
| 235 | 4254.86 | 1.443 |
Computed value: 1.7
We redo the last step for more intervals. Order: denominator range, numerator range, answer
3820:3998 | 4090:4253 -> 1.83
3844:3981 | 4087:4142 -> 1.87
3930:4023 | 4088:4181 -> 1.56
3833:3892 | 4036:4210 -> 1.81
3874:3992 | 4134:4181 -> 1.83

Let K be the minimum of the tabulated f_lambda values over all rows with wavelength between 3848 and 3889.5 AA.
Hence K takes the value 0.8498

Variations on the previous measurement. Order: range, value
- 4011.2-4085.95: 1.307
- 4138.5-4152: 1.421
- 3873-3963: 0.333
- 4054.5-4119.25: 1.37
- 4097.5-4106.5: 1.412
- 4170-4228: 1.194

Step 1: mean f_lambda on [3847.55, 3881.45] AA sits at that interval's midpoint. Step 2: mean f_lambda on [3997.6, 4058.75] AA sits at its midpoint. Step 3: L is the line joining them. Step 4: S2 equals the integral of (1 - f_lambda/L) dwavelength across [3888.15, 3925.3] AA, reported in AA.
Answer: 2.2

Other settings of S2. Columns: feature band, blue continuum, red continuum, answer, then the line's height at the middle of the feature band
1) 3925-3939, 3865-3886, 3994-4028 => 8.1 AA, 1.18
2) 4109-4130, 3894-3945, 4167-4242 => -4.6 AA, 1.29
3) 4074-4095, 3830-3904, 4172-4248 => -4.7 AA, 1.28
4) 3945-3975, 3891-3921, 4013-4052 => 9.2 AA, 1.24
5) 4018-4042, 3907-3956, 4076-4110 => -3.8 AA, 1.28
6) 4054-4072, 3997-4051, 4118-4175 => 0.8 AA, 1.47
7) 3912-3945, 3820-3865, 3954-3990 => 6.5 AA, 0.929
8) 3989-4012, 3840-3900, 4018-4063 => -0.7 AA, 1.34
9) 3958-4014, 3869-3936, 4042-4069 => 2.8 AA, 1.19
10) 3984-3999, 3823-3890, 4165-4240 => -2.7 AA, 1.12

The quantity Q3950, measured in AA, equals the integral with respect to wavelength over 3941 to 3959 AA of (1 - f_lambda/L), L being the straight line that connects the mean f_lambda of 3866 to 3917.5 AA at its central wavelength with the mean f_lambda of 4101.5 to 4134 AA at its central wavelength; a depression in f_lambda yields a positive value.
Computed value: 2.5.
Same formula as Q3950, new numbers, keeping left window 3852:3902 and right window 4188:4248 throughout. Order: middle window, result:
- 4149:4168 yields -2.6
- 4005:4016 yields -2.3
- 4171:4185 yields -0.6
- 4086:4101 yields -3.5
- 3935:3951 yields 4.6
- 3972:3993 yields -1.0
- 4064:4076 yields -1.3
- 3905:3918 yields -0.9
